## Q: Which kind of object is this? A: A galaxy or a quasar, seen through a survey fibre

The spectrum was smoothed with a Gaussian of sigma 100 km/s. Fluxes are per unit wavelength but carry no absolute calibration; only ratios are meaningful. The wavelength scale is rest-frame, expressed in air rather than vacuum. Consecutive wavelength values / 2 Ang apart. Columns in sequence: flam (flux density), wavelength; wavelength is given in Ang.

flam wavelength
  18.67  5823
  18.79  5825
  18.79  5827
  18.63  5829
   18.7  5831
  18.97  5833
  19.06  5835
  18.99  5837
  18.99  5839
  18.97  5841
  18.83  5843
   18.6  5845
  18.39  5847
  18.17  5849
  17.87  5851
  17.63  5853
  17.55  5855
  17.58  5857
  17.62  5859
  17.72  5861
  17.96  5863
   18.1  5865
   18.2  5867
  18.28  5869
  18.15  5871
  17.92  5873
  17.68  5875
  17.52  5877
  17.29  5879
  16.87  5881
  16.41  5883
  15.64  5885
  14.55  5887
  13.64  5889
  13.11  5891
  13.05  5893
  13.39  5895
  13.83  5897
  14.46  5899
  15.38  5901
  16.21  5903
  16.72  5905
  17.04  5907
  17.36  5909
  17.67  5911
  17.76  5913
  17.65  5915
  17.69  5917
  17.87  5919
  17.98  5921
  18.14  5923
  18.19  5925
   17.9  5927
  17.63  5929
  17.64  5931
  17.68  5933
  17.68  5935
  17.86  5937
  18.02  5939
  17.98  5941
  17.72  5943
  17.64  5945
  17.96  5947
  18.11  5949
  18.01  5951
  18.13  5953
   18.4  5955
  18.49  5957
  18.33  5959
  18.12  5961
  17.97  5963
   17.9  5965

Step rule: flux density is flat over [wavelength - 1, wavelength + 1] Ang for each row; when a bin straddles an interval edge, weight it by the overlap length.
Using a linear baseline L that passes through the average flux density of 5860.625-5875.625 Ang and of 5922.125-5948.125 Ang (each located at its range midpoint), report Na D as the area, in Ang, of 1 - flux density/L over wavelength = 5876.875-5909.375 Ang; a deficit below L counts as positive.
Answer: 4.7 Ang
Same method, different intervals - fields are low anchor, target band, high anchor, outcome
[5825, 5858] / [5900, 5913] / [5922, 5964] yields 1.0 Ang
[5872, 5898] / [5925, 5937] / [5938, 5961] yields -0.3 Ang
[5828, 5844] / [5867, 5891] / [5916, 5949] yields 2.3 Ang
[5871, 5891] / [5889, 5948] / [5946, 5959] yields 1.7 Ang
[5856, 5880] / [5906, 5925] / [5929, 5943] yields 0.1 Ang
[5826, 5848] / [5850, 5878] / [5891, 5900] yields -2.5 Ang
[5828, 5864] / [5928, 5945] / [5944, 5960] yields 0.4 Ang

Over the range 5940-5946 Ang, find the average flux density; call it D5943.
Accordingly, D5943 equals 17.8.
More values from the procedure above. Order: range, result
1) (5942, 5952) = 17.9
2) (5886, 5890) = 14.1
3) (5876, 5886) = 16.7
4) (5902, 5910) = 16.8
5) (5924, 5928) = 18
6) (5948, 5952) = 18.1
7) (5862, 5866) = 18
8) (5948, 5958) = 18.2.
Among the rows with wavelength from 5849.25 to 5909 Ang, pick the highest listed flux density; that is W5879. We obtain 18.28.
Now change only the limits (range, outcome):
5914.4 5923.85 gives 18.14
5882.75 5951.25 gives 18.19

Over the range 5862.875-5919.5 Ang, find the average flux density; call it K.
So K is 16.4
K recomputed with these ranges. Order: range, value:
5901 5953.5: 17.7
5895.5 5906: 15.2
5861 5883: 17.7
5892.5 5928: 16.6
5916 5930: 17.9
